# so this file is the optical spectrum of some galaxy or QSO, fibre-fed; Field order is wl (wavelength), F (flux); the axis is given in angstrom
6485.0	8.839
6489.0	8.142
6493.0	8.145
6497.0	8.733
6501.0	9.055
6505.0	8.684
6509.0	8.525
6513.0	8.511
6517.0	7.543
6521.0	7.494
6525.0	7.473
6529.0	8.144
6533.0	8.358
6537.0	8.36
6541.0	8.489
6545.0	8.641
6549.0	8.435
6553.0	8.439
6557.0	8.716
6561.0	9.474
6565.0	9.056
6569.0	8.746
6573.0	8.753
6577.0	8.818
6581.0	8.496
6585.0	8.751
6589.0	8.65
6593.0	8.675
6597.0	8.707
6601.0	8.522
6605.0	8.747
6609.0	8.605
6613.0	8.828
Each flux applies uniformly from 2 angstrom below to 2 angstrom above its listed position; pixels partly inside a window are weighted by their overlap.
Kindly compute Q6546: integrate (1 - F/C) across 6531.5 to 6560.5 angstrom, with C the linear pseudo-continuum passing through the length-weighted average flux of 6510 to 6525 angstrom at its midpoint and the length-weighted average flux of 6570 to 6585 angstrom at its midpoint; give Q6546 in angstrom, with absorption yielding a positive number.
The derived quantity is -1.0 angstrom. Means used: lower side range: 7.84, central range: 8.54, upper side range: 8.7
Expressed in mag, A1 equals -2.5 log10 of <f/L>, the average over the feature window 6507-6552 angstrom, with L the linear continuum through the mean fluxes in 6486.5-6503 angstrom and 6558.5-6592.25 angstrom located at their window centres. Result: 0.06 mag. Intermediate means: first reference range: 8.53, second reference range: 8.83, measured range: 8.19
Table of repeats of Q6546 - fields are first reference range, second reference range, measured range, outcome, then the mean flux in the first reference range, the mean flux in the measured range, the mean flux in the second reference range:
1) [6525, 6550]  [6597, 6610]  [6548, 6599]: -1.5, 8.33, 8.75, 8.64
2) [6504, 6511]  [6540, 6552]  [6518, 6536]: 1.4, 8.59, 7.88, 8.52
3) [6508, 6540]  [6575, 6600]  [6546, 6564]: -0.9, 8.05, 8.78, 8.68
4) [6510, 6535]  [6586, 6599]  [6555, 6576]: -1.4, 7.94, 8.94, 8.68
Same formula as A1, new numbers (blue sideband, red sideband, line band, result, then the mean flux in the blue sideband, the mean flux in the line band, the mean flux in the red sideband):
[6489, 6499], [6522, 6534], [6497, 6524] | -0.02 mag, 8.38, 8.3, 7.92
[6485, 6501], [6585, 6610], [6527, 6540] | 0.03 mag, 8.49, 8.3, 8.66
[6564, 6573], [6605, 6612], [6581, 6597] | 0.01 mag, 8.85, 8.67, 8.68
